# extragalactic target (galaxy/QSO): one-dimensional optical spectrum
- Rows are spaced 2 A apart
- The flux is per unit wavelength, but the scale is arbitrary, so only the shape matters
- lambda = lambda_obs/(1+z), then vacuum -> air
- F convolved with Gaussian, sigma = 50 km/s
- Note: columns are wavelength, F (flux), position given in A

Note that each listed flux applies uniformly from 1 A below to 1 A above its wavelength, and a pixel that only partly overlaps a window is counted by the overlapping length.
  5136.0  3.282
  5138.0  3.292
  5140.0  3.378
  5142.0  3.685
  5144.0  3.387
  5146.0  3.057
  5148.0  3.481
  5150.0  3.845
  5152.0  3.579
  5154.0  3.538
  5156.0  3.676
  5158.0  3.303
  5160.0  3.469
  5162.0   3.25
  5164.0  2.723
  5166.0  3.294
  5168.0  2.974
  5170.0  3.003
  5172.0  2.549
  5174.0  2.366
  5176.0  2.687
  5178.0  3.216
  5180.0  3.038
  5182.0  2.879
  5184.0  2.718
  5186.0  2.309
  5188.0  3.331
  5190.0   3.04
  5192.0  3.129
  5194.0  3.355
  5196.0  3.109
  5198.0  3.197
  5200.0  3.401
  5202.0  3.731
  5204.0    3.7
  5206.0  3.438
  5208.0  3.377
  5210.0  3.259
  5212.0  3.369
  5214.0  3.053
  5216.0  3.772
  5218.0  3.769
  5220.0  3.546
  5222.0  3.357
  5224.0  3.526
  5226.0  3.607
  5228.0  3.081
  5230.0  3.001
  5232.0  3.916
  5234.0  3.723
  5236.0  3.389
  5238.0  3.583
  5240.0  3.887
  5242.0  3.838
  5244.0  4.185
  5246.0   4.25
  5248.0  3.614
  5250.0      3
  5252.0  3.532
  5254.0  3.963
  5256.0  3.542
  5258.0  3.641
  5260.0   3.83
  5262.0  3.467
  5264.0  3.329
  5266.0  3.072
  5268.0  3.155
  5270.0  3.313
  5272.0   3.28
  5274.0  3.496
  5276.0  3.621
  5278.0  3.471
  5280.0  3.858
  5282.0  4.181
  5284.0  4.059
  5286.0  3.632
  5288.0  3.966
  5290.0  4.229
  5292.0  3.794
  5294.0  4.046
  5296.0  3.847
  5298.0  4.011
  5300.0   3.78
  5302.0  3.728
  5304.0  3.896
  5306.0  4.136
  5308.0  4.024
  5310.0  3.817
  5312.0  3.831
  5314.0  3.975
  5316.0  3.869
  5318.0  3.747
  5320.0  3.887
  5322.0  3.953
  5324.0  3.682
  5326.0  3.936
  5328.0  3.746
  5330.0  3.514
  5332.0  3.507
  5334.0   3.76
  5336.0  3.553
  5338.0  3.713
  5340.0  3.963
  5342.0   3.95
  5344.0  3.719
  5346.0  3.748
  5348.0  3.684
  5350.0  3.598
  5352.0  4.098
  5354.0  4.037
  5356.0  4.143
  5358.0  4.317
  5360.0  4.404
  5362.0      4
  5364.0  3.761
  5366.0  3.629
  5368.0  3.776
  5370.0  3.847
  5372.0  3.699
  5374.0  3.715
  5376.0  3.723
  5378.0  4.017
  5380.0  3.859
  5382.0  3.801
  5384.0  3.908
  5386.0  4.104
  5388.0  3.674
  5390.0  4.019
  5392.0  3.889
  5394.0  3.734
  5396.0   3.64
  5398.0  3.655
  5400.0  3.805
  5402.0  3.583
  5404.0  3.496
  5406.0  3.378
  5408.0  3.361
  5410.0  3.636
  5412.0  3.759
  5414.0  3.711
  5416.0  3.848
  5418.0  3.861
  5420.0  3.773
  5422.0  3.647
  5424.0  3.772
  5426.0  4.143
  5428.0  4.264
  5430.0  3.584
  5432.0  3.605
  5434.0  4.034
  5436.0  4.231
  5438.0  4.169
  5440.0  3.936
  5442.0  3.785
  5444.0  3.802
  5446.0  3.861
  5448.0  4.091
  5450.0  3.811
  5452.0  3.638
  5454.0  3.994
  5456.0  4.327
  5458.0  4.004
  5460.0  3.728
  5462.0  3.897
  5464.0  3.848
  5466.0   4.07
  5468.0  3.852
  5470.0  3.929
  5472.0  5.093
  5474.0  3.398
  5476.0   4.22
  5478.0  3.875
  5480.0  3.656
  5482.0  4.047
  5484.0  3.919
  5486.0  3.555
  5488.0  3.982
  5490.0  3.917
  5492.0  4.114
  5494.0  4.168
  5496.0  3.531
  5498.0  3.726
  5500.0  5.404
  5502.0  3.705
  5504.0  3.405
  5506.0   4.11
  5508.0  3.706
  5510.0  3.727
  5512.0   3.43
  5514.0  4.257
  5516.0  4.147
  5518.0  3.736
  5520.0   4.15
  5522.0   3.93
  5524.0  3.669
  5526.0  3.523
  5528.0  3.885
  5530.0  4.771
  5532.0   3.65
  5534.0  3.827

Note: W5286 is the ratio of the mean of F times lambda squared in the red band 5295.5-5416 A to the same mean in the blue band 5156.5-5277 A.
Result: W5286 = 1.20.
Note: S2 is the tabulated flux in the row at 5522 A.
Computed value 3.93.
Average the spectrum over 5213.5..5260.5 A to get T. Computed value 3.61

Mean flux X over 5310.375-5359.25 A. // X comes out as 3.83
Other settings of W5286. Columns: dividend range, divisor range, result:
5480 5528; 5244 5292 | 1.17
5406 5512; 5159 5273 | 1.28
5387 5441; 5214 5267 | 1.13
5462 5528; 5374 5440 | 1.07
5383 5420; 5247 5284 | 1.11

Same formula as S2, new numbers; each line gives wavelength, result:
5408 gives 3.361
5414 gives 3.711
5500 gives 5.404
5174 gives 2.366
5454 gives 3.994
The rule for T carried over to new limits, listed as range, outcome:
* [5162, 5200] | 2.96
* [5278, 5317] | 3.92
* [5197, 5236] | 3.46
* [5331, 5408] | 3.81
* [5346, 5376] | 3.9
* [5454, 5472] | 4.02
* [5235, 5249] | 3.82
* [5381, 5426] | 3.74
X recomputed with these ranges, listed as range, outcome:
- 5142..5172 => 3.31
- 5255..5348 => 3.74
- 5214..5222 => 3.57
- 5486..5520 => 3.94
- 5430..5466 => 3.92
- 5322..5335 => 3.71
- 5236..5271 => 3.59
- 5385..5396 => 3.86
